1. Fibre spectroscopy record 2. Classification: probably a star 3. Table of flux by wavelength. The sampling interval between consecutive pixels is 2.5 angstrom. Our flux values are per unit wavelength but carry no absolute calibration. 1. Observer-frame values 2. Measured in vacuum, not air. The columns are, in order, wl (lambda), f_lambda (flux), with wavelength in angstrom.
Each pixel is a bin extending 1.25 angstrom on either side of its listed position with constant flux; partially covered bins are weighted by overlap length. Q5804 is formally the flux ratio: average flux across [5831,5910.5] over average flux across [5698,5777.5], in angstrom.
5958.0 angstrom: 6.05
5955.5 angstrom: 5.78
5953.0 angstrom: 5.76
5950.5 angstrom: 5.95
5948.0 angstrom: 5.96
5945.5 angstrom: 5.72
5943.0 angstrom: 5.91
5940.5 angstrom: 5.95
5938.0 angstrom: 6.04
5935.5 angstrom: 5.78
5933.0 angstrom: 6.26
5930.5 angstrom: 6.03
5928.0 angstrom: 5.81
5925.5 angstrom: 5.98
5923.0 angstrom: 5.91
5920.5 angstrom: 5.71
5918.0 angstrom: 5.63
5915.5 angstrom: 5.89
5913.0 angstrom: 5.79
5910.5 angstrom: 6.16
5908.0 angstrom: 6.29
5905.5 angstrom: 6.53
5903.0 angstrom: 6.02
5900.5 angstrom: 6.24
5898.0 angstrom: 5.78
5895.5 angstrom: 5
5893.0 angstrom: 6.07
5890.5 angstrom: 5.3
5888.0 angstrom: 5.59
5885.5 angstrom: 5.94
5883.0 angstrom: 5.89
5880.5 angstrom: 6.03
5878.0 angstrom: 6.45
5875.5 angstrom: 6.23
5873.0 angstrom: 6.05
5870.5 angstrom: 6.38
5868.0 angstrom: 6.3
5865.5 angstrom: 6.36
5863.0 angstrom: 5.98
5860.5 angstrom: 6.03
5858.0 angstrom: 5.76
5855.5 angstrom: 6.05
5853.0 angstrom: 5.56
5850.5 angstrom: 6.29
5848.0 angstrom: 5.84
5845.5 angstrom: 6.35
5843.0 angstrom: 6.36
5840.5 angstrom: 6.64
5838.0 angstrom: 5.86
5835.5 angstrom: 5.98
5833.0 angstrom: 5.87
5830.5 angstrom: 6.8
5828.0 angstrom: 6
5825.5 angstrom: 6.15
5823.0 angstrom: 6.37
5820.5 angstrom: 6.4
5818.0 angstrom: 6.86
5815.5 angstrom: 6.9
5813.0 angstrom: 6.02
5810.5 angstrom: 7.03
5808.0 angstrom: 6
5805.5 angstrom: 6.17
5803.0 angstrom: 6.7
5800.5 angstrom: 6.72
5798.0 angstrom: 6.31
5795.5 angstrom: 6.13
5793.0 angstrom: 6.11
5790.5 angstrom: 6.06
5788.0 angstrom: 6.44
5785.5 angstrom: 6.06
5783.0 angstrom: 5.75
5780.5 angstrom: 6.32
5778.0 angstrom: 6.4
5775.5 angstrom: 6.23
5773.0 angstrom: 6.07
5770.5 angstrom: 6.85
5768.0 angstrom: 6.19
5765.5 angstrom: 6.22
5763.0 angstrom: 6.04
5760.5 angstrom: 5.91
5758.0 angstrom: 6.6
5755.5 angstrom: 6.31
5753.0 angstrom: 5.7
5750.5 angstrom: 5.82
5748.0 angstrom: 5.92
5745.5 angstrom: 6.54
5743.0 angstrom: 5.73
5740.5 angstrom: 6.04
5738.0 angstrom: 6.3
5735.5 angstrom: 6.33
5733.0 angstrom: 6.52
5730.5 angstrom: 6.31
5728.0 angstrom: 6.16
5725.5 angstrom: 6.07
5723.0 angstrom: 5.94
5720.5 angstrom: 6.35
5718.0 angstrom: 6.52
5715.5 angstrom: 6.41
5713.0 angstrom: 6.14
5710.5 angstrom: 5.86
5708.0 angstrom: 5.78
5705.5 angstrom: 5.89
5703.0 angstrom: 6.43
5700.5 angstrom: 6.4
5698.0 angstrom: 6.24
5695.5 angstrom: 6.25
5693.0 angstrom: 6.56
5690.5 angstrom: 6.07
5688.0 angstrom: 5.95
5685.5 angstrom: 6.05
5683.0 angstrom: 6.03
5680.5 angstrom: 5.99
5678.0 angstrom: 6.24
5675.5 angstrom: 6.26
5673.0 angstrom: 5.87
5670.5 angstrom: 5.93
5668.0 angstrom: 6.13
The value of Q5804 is 0.98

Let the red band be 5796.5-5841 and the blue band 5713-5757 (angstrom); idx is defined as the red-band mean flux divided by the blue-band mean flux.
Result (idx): 1.03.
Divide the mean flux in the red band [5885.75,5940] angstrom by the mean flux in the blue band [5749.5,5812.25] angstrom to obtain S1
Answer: 0.9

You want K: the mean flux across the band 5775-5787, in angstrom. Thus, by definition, 6.15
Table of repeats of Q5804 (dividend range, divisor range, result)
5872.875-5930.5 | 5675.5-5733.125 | 0.96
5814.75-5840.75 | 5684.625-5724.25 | 1.02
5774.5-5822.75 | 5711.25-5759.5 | 1.03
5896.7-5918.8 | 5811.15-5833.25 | 0.94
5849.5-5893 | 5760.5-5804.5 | 0.96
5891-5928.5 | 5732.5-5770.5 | 0.96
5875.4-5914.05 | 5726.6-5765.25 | 0.97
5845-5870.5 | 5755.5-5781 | 0.96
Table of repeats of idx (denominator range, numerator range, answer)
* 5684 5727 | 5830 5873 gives 0.99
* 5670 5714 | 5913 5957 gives 0.96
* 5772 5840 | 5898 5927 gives 0.95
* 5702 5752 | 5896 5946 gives 0.97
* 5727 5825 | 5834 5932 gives 0.96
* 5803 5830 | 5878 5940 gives 0.92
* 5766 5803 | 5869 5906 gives 0.95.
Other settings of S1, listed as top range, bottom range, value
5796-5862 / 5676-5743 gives 1.01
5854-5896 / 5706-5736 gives 0.97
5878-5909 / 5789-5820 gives 0.92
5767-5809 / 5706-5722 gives 1.02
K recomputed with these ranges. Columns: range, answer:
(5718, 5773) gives 6.19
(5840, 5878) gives 6.15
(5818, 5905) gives 6.07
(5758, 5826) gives 6.32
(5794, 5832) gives 6.43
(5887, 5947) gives 5.89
